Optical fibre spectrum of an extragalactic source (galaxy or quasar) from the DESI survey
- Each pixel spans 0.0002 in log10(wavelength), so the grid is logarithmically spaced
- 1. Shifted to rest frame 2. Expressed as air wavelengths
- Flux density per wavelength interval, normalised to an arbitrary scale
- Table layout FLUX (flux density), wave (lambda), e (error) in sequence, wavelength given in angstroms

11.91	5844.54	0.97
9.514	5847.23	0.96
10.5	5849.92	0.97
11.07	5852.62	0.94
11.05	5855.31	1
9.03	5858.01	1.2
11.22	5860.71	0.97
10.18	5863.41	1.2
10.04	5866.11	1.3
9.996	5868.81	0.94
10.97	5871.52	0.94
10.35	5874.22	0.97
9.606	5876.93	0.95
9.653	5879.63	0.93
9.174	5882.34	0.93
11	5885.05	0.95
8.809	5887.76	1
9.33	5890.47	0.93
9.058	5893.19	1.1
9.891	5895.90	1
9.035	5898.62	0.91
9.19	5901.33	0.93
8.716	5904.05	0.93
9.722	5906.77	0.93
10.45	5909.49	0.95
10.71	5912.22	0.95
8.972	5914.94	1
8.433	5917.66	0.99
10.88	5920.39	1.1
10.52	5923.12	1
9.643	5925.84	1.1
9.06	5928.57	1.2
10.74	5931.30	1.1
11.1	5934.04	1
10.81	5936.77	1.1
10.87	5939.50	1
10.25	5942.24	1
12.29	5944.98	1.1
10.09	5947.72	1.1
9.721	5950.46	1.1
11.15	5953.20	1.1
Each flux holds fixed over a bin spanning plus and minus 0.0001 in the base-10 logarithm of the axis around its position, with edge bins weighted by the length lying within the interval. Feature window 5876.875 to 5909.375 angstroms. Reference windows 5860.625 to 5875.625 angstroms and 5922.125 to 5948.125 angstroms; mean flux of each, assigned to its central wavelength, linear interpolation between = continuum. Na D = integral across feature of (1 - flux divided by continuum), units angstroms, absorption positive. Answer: 3.07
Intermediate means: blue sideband 10.4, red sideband 10.6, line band 9.47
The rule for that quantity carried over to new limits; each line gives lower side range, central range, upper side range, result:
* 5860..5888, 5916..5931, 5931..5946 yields 1.43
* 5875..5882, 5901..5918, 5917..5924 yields 0.69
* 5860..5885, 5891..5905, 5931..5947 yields 1.70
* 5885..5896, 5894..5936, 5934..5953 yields 0.93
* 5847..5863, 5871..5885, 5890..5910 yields -0.12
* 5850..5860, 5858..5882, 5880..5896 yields -0.26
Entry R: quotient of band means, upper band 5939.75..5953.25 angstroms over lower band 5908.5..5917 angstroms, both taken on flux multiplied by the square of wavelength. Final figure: 1.1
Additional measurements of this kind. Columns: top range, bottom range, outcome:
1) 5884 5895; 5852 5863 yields 0.91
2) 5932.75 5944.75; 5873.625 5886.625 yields 1.12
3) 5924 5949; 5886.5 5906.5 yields 1.16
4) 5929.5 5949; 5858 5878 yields 1.08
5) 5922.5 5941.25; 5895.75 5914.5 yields 1.09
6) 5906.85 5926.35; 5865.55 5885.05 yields 1.00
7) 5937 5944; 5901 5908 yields 1.18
